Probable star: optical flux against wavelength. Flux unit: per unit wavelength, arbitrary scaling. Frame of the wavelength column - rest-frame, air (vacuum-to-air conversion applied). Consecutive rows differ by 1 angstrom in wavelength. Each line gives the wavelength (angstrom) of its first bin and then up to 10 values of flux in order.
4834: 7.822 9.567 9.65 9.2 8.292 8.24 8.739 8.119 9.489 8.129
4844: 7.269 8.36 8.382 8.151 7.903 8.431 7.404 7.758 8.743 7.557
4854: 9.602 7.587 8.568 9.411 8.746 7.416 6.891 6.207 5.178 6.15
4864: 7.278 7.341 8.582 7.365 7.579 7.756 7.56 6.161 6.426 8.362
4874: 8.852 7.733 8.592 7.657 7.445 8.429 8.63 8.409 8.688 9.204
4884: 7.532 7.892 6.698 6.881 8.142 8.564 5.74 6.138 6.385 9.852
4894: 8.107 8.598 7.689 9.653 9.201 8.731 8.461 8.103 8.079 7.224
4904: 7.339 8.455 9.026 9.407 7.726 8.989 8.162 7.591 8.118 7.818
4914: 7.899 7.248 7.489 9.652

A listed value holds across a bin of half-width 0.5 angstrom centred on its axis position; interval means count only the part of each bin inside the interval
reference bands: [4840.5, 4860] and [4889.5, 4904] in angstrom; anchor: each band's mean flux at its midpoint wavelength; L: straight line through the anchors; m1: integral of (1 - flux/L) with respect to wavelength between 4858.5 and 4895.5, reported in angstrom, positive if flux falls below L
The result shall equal 2.3 angstrom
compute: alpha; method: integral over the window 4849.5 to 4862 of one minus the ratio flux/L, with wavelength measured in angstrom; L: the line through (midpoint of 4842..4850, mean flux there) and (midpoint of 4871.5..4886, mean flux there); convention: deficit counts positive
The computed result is 0.4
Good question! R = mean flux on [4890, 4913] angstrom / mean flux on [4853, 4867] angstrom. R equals 1.07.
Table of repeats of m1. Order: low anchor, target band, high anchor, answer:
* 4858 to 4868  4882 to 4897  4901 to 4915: -0.19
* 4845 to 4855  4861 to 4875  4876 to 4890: 1.40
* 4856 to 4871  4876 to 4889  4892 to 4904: -0.14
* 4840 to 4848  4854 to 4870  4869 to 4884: 1.14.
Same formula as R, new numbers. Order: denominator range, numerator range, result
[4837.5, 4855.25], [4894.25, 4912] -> 1.02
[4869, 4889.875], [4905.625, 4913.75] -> 1.06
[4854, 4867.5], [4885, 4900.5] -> 1.05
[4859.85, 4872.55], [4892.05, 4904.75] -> 1.20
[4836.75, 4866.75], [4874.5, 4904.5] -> 1.00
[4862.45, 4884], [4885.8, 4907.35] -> 1.03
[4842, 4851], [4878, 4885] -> 1.04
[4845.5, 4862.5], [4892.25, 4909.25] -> 1.08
